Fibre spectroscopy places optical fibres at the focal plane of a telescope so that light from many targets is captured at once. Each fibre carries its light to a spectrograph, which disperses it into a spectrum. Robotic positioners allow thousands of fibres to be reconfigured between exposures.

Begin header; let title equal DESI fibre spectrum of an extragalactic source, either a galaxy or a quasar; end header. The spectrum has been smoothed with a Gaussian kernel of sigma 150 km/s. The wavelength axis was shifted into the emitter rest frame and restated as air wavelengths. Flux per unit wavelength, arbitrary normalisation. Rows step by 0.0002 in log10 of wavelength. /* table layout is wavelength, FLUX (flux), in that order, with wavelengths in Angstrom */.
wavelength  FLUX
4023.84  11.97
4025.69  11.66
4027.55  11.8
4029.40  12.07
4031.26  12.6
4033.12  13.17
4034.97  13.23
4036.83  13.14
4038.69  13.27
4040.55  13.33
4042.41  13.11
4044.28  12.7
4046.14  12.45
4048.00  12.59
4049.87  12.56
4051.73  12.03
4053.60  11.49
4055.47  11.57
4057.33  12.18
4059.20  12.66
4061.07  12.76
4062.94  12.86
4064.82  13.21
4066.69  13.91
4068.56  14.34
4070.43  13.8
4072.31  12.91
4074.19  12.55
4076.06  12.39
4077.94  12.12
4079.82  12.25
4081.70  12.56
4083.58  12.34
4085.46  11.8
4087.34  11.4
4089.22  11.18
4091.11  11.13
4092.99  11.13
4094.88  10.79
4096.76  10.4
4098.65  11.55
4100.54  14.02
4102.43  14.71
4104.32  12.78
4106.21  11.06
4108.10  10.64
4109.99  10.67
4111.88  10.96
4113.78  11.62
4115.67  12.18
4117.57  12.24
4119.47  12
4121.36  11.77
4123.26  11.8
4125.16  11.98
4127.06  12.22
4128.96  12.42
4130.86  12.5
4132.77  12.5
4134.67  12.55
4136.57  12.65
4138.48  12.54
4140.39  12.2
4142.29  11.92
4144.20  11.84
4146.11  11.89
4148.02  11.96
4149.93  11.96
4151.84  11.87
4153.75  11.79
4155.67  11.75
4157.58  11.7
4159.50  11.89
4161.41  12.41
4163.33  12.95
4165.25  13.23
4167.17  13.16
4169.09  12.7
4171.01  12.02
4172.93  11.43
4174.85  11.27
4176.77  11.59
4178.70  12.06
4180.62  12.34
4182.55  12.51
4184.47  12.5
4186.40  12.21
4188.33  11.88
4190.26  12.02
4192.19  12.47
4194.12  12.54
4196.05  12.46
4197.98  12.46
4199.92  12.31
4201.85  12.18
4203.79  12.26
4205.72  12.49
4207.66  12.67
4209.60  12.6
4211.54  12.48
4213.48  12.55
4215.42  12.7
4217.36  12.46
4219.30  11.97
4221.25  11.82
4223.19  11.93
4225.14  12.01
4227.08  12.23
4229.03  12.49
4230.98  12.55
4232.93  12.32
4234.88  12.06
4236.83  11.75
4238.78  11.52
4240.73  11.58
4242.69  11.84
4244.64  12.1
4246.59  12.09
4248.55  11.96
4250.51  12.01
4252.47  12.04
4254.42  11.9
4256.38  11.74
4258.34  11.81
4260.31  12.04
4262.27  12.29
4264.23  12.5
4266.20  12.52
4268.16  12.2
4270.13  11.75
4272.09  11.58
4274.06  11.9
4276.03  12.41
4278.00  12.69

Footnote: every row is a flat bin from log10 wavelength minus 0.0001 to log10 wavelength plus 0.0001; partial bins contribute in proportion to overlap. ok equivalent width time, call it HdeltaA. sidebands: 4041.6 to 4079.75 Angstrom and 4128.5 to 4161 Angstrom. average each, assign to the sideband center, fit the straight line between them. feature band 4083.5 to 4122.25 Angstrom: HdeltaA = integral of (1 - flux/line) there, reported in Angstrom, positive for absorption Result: 2.1 Angstrom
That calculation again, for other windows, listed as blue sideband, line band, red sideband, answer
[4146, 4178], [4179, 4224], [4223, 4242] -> -1.0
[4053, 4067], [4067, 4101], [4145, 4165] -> 0.7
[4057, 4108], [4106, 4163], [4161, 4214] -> 1.9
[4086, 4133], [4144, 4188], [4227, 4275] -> -0.9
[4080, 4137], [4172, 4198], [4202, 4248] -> 0.0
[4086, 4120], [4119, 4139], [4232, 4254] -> -0.9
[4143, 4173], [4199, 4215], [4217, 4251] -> -0.5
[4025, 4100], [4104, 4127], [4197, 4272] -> 1.3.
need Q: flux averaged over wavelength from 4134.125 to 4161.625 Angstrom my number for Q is 12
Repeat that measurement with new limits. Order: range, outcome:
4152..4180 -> 12.1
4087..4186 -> 12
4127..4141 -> 12.5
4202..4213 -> 12.5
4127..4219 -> 12.3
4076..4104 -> 12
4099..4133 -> 12.1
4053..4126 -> 12.1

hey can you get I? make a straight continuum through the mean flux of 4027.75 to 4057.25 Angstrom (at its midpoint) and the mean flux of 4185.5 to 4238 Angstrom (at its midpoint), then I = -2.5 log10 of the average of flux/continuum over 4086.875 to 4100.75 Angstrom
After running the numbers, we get 0.11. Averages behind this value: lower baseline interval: 12.6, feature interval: 11.3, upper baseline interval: 12.3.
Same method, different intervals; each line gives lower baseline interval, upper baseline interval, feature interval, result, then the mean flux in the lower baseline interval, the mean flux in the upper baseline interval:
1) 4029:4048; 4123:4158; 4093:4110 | 0.05 mag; 12.9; 12.1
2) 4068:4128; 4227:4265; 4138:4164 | 0.00 mag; 12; 12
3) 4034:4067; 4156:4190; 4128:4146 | 0.00 mag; 12.7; 12.2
